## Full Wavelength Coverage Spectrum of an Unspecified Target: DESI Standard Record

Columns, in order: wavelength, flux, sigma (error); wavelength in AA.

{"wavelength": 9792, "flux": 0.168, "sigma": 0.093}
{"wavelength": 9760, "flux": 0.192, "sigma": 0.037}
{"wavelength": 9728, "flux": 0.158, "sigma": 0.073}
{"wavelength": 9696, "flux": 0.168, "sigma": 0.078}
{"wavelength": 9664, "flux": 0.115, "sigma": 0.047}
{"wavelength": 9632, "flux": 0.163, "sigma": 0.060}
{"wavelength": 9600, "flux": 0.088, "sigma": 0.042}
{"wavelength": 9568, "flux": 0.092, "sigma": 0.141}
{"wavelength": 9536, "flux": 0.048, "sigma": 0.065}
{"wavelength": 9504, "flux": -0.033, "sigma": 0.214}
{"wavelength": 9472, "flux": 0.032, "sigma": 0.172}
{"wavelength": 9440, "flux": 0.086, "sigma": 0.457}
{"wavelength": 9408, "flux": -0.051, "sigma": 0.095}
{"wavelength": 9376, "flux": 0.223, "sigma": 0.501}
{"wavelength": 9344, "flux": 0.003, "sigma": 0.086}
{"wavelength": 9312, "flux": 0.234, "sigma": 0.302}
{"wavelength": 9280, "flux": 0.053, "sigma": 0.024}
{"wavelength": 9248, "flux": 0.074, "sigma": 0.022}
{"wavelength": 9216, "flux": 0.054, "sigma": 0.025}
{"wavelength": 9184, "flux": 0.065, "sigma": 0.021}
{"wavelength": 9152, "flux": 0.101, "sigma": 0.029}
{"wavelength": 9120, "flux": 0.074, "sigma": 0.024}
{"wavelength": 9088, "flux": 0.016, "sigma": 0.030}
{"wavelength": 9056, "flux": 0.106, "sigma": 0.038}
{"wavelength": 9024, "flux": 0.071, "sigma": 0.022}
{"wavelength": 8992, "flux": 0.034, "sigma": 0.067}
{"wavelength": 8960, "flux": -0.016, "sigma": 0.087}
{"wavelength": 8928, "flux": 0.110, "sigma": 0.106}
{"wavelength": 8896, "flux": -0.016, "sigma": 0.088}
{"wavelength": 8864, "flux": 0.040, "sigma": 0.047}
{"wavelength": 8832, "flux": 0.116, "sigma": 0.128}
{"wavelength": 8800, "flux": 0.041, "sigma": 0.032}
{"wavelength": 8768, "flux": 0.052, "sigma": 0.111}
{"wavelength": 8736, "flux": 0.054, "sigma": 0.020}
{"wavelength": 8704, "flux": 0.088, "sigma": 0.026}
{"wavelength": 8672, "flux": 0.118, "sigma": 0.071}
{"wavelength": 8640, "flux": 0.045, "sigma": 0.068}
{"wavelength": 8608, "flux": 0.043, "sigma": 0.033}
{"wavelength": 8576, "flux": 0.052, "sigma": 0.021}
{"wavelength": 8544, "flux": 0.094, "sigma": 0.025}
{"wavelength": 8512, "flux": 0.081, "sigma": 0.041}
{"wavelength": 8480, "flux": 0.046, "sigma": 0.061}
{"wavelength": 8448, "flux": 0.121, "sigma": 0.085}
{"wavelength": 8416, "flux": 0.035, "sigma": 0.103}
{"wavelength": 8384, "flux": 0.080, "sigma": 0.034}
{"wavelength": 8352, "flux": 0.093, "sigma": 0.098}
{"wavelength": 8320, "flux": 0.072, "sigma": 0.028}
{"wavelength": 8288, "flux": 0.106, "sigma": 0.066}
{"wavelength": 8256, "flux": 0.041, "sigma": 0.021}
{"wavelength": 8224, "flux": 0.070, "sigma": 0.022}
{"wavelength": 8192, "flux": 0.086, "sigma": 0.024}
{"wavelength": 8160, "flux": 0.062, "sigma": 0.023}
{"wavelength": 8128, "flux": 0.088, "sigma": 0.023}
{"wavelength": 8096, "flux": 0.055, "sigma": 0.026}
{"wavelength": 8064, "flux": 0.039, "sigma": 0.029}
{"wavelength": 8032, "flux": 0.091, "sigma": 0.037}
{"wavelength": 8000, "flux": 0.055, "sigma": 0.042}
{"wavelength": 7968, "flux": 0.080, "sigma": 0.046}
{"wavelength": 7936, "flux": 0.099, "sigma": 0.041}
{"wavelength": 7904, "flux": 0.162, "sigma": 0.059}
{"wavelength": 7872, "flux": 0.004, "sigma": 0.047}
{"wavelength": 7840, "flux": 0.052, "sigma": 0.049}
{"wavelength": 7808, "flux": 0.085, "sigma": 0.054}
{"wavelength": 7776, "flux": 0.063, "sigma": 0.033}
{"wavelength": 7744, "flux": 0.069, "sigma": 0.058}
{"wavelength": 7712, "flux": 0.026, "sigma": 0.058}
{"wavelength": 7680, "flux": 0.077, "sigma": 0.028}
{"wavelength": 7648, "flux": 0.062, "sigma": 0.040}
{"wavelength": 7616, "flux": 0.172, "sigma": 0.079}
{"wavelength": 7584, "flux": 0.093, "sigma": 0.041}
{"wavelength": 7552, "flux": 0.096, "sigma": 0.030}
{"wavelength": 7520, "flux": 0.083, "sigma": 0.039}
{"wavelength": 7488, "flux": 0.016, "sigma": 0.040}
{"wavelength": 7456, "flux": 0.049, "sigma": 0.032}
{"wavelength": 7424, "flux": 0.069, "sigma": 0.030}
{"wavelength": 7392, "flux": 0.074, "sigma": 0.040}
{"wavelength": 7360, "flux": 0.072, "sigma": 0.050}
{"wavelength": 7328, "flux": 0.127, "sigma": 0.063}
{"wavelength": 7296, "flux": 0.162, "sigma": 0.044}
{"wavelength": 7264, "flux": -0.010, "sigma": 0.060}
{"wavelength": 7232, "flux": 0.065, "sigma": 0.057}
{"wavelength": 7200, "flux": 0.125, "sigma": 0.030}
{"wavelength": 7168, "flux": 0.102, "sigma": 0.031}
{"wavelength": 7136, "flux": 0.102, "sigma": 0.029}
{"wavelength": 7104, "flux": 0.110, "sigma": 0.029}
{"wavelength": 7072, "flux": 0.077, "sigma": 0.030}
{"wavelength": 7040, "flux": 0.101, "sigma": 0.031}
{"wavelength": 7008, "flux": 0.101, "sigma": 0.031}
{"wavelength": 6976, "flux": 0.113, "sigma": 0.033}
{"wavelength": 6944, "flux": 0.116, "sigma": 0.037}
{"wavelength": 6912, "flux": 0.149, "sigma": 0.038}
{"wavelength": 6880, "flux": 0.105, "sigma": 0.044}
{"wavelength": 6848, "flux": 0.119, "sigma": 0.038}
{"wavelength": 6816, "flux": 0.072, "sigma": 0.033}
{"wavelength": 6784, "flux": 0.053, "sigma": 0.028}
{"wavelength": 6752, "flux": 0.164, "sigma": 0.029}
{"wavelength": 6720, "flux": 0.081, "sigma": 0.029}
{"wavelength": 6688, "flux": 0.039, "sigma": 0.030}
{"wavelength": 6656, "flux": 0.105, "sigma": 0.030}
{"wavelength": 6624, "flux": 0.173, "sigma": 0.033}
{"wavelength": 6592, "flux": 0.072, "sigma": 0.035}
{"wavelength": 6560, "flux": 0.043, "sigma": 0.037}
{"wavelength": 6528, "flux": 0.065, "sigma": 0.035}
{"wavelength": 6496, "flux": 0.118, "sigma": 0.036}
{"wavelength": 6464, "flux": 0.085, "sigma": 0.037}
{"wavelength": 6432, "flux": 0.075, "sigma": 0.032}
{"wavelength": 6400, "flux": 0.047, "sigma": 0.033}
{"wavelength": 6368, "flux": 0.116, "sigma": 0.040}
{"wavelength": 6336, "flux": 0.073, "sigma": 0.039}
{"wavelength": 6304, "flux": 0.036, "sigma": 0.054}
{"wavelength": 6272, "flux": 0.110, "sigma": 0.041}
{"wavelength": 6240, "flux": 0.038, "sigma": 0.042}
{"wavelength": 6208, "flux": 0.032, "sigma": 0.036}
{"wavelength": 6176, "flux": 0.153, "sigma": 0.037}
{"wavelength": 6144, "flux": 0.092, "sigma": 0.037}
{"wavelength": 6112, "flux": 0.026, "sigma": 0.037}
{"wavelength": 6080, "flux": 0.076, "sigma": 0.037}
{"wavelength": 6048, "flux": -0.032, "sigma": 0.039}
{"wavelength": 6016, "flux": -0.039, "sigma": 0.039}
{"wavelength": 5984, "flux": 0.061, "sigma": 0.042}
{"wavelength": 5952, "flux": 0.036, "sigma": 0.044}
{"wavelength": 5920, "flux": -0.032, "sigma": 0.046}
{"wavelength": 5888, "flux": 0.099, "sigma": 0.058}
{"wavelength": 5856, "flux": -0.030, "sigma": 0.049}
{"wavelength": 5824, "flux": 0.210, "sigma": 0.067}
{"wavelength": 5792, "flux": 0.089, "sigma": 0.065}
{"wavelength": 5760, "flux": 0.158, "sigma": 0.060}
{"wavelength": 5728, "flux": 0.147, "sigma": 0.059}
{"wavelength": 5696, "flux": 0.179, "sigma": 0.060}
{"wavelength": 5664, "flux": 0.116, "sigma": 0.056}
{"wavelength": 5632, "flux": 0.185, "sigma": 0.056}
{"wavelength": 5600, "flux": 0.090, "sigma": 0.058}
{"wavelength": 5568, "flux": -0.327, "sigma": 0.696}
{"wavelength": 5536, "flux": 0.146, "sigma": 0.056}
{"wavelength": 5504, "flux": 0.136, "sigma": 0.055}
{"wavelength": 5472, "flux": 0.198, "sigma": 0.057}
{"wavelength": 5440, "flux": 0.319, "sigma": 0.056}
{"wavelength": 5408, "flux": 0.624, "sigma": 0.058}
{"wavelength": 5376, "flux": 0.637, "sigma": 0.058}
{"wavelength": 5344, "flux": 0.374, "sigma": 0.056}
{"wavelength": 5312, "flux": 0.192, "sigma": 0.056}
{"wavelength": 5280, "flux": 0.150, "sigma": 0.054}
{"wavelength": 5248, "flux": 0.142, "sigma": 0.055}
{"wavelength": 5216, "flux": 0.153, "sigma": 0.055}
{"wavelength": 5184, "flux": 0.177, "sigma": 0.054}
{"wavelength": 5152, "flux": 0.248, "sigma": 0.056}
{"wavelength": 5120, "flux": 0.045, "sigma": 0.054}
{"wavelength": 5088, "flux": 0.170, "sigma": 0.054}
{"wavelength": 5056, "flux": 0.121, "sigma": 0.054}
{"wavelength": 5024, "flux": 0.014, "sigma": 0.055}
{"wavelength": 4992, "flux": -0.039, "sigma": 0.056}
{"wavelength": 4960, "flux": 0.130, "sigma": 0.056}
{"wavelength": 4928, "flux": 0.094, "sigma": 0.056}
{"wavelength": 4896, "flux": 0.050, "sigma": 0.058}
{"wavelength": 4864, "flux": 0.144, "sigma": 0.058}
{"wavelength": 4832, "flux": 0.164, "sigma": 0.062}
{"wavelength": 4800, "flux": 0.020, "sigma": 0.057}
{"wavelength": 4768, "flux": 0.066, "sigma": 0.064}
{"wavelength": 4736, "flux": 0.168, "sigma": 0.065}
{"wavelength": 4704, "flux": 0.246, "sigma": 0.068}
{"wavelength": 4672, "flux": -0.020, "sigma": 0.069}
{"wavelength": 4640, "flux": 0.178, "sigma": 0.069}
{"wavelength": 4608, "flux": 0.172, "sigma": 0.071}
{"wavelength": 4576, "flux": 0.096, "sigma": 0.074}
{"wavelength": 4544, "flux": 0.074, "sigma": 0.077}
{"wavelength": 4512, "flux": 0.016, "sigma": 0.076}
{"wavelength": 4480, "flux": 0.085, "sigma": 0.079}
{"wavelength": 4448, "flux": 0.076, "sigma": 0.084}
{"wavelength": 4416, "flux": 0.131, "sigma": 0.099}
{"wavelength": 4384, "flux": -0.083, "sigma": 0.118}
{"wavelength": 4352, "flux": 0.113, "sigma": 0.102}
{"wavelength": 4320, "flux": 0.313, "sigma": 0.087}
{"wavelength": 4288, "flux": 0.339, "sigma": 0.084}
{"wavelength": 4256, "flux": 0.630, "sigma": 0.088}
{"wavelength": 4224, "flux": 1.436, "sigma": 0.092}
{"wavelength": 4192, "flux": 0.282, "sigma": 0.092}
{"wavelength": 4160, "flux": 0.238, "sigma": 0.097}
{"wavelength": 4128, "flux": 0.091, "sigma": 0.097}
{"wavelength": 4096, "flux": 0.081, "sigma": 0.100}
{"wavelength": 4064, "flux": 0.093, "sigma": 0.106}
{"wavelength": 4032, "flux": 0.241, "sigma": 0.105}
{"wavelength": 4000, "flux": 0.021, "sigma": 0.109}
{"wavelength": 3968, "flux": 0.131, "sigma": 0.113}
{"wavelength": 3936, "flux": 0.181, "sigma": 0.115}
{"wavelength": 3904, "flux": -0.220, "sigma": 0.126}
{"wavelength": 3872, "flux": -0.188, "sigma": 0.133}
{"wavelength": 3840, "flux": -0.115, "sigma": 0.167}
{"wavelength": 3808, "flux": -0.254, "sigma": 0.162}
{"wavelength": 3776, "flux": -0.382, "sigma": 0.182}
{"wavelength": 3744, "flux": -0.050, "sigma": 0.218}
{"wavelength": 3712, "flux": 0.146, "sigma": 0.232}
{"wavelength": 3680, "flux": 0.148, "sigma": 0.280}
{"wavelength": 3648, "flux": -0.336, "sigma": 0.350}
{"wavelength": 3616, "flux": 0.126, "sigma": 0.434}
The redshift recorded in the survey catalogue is 2.475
